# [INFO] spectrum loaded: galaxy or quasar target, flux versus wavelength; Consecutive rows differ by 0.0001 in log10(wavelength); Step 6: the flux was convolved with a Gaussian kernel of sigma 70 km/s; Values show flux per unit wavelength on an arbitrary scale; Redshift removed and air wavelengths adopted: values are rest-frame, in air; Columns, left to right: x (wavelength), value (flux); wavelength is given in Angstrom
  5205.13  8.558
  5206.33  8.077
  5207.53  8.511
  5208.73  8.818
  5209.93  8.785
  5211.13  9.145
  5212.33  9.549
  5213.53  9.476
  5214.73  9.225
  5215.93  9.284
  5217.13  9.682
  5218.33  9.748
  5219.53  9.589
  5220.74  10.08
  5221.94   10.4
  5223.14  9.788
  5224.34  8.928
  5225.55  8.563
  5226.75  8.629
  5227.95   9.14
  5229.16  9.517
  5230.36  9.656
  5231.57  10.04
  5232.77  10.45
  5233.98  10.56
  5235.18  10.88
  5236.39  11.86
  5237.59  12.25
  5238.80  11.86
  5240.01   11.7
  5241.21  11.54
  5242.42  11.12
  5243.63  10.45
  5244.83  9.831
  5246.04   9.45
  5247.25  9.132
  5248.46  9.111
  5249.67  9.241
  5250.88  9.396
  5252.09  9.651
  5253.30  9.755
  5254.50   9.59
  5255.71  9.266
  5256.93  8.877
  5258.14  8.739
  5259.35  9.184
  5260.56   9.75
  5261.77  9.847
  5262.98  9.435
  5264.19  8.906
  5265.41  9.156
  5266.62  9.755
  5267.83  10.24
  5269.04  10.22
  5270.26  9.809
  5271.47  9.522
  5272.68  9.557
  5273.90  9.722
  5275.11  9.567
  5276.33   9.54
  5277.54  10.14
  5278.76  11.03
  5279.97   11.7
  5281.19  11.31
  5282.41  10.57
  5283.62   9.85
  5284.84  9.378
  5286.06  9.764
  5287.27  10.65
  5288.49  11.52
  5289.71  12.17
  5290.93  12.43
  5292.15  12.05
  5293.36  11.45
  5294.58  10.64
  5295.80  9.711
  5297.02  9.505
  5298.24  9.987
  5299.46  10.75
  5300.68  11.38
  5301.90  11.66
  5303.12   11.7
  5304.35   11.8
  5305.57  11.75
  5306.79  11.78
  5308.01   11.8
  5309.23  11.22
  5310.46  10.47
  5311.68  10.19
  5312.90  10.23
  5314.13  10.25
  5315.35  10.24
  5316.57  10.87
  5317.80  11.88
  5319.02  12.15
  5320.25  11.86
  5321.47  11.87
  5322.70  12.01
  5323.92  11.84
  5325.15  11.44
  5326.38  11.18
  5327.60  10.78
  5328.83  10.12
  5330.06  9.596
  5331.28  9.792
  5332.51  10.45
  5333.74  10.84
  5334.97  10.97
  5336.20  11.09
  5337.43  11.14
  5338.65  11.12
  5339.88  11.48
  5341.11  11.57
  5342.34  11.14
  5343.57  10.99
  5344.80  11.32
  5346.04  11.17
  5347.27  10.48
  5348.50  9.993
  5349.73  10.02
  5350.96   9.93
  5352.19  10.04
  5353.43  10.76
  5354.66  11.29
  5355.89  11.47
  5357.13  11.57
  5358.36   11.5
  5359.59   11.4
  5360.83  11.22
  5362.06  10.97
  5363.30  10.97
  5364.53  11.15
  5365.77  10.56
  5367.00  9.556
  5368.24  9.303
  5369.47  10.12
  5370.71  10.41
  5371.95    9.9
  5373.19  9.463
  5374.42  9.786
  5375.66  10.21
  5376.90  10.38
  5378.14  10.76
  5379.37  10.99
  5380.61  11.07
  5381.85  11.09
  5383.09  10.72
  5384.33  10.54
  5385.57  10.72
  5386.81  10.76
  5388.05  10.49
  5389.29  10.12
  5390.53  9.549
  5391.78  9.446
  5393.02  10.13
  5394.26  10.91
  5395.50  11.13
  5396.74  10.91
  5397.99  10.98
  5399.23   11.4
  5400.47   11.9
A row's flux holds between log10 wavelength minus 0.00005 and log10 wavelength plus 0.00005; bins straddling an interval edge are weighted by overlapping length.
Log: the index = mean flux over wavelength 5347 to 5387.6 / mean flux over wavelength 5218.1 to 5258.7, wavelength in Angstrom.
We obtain 1.1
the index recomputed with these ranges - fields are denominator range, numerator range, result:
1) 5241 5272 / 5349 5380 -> 1.10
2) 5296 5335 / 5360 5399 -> 0.95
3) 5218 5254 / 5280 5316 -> 1.08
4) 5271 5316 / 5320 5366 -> 1.02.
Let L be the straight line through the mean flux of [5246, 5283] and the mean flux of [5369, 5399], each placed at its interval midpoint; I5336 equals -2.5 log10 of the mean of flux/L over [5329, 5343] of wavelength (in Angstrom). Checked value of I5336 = -0.07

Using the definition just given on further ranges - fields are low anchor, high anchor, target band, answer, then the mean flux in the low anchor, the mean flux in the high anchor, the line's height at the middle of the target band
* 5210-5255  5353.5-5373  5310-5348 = -0.05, 9.94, 10.7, 10.5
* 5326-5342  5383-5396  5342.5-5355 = 0.01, 10.8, 10.4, 10.7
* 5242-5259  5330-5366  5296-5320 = -0.07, 9.52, 10.9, 10.3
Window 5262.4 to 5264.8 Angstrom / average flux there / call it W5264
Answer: 9.16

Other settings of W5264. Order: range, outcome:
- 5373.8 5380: 10.4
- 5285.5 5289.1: 10.7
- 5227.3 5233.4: 9.75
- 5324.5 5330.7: 10.6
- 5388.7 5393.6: 9.79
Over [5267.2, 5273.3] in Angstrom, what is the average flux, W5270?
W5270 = 9.87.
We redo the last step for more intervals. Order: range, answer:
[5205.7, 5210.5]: 8.54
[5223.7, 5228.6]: 8.82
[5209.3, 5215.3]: 9.23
